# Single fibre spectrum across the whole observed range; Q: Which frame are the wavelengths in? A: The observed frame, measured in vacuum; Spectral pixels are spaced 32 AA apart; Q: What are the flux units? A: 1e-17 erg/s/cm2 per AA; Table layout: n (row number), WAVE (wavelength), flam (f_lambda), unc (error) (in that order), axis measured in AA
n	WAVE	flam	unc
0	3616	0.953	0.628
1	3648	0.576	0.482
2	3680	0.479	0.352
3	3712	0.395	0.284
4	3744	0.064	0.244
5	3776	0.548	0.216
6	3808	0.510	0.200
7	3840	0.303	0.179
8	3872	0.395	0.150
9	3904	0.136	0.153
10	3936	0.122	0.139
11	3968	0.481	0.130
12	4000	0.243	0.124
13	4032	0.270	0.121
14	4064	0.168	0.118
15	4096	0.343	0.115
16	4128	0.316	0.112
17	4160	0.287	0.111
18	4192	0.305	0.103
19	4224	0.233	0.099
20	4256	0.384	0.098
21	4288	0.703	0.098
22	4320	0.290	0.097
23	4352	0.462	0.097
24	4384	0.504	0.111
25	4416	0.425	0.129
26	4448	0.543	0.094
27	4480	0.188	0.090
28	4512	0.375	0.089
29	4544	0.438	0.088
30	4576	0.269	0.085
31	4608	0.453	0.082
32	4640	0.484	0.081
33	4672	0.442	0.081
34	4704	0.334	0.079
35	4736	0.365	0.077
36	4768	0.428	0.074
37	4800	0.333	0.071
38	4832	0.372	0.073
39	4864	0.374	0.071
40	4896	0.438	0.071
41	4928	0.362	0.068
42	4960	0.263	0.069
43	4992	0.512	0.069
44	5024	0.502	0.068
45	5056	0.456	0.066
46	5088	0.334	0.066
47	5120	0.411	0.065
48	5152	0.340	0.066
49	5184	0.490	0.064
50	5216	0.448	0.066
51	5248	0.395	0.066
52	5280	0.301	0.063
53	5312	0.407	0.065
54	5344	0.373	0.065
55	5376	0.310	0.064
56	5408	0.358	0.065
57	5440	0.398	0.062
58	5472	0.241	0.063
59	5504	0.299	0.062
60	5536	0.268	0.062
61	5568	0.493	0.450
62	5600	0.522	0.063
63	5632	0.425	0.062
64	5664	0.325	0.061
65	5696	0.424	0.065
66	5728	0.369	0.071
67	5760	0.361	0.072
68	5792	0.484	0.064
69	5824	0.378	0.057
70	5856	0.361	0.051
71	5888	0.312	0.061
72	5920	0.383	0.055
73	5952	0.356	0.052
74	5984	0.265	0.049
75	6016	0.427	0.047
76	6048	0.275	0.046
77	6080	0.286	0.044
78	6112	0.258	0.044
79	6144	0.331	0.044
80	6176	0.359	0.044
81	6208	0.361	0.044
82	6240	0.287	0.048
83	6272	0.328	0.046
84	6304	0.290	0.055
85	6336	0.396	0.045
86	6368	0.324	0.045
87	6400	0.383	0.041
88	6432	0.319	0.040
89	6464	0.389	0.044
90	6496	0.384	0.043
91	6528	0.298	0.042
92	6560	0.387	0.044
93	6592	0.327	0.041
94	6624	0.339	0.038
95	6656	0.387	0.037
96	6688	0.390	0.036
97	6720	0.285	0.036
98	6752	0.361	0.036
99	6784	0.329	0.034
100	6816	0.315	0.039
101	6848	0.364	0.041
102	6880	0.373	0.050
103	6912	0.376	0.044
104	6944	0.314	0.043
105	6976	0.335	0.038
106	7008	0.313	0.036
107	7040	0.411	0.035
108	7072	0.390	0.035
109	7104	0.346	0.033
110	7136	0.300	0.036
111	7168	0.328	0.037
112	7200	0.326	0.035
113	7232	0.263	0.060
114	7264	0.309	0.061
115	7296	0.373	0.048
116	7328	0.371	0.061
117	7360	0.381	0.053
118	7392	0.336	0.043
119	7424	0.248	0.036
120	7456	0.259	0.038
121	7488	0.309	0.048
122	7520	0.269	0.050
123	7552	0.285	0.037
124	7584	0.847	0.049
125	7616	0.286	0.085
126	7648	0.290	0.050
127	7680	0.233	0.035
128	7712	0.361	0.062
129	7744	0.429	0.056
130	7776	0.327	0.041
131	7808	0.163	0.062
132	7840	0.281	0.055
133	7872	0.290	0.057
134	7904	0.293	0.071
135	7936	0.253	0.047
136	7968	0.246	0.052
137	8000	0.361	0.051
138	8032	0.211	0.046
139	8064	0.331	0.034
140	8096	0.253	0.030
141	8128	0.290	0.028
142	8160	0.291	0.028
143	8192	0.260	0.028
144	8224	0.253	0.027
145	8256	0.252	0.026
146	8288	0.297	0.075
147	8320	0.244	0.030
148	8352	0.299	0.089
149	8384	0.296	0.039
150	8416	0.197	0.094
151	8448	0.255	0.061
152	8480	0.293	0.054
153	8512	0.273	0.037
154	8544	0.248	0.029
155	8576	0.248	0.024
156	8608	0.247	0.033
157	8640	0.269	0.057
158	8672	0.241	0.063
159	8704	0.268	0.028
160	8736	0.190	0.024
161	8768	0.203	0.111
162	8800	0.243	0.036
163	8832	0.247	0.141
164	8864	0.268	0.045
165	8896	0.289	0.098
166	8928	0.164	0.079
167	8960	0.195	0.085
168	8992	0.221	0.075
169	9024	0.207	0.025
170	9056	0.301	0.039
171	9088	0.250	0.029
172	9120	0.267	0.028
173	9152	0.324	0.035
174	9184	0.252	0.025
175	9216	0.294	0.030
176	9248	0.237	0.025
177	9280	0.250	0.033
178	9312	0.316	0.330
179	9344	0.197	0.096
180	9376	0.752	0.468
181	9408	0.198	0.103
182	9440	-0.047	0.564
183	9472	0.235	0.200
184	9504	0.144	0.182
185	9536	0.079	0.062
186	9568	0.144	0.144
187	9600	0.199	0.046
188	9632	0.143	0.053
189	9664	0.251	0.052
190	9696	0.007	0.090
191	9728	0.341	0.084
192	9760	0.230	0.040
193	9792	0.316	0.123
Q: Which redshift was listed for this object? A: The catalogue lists 0.153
